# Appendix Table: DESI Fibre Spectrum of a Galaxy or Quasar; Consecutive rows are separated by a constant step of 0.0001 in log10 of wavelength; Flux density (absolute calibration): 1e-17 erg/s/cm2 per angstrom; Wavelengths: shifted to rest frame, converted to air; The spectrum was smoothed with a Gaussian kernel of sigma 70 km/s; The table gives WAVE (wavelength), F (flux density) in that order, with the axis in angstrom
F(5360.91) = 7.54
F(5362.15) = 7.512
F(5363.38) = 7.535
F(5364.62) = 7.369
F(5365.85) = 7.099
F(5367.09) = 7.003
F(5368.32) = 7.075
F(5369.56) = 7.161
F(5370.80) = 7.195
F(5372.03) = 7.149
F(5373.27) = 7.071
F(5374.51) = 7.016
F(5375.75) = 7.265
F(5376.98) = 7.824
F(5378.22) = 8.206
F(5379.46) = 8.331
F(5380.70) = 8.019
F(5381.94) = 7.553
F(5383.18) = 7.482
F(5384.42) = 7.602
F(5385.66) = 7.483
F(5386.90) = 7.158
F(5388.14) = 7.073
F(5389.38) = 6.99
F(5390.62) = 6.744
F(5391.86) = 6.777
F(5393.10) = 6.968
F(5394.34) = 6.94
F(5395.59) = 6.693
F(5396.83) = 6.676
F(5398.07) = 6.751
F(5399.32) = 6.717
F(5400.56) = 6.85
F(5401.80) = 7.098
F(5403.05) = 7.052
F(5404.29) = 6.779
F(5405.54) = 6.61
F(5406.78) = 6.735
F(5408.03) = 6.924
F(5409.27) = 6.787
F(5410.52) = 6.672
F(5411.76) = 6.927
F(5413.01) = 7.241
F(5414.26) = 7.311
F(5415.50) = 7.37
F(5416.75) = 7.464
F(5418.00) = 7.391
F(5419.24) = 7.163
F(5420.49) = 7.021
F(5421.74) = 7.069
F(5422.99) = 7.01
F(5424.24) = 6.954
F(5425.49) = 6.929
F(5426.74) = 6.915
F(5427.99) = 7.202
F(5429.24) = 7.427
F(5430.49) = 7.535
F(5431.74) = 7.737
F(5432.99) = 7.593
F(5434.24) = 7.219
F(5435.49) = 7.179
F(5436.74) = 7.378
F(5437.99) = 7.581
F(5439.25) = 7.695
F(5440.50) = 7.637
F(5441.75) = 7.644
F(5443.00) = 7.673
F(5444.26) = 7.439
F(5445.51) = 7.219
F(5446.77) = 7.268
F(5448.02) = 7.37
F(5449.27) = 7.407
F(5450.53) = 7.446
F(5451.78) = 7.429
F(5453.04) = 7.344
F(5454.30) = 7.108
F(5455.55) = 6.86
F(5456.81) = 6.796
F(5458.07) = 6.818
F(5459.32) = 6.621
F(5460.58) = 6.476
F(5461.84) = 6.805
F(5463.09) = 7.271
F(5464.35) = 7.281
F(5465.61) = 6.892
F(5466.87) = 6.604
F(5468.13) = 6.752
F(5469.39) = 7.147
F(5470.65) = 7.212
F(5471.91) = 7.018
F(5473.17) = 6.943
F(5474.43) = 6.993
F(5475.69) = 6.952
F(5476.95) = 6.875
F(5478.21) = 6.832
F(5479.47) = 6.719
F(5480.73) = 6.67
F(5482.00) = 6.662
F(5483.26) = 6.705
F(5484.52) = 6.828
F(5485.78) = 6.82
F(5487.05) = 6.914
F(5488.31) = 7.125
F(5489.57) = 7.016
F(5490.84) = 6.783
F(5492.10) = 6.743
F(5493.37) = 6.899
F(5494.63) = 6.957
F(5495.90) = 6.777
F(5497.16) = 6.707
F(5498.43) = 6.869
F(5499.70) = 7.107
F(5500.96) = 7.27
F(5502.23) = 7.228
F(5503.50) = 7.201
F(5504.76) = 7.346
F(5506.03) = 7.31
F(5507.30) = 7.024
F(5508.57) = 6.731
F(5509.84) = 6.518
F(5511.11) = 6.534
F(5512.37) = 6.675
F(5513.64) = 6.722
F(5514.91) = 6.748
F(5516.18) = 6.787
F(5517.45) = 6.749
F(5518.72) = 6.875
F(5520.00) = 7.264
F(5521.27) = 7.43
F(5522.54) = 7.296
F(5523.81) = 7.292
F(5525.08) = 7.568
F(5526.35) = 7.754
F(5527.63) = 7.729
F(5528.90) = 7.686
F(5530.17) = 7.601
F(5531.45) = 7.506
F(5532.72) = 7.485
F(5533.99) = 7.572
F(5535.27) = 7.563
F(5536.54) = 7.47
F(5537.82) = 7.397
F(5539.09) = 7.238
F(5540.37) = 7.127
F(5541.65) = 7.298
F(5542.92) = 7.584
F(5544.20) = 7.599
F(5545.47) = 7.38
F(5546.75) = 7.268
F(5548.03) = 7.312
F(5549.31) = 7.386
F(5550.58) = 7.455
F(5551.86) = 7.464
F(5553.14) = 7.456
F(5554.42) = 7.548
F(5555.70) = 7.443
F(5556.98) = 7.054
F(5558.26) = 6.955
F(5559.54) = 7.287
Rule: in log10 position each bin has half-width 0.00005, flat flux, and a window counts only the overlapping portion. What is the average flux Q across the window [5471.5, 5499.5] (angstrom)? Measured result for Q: 6.86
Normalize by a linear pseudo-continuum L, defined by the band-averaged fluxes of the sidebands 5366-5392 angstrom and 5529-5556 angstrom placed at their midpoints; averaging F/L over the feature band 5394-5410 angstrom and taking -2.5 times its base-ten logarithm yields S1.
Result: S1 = 0.08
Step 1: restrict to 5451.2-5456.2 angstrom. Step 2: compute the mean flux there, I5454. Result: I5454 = 7.17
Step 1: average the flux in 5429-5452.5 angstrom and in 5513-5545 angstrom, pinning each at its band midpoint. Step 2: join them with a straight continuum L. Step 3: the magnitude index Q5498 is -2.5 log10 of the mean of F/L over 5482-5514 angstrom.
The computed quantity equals 0.07 mag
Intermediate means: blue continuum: 7.47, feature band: 6.91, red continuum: 7.33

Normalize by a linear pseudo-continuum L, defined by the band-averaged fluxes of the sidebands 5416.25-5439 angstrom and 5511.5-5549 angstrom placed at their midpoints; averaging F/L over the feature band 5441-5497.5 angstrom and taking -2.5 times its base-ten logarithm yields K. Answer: 0.04 mag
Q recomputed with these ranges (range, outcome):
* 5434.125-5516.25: 7.02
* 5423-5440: 7.32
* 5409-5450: 7.29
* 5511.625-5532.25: 7.23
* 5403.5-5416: 6.94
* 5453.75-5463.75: 6.85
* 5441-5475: 7.11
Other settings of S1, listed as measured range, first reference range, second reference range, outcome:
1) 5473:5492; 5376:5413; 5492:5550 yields 0.049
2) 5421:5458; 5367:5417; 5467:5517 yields -0.042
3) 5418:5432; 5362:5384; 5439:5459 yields 0.026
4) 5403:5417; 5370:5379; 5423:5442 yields 0.061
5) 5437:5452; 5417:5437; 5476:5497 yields -0.055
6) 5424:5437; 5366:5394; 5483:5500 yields -0.026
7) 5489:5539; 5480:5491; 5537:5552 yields -0.006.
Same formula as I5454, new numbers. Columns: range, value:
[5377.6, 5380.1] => 8.25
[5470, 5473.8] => 7.06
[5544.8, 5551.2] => 7.37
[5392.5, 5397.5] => 6.82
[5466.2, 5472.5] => 6.94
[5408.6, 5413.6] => 6.91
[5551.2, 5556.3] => 7.47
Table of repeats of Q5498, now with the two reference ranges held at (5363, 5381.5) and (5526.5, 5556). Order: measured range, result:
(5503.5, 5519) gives 0.092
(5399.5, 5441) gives 0.041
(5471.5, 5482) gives 0.089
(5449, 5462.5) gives 0.066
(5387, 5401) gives 0.088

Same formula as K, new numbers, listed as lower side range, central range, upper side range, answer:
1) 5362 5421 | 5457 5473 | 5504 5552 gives 0.047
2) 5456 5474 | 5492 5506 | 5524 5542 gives 0.026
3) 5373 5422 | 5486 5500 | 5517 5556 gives 0.068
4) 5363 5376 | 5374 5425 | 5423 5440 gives 0.015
